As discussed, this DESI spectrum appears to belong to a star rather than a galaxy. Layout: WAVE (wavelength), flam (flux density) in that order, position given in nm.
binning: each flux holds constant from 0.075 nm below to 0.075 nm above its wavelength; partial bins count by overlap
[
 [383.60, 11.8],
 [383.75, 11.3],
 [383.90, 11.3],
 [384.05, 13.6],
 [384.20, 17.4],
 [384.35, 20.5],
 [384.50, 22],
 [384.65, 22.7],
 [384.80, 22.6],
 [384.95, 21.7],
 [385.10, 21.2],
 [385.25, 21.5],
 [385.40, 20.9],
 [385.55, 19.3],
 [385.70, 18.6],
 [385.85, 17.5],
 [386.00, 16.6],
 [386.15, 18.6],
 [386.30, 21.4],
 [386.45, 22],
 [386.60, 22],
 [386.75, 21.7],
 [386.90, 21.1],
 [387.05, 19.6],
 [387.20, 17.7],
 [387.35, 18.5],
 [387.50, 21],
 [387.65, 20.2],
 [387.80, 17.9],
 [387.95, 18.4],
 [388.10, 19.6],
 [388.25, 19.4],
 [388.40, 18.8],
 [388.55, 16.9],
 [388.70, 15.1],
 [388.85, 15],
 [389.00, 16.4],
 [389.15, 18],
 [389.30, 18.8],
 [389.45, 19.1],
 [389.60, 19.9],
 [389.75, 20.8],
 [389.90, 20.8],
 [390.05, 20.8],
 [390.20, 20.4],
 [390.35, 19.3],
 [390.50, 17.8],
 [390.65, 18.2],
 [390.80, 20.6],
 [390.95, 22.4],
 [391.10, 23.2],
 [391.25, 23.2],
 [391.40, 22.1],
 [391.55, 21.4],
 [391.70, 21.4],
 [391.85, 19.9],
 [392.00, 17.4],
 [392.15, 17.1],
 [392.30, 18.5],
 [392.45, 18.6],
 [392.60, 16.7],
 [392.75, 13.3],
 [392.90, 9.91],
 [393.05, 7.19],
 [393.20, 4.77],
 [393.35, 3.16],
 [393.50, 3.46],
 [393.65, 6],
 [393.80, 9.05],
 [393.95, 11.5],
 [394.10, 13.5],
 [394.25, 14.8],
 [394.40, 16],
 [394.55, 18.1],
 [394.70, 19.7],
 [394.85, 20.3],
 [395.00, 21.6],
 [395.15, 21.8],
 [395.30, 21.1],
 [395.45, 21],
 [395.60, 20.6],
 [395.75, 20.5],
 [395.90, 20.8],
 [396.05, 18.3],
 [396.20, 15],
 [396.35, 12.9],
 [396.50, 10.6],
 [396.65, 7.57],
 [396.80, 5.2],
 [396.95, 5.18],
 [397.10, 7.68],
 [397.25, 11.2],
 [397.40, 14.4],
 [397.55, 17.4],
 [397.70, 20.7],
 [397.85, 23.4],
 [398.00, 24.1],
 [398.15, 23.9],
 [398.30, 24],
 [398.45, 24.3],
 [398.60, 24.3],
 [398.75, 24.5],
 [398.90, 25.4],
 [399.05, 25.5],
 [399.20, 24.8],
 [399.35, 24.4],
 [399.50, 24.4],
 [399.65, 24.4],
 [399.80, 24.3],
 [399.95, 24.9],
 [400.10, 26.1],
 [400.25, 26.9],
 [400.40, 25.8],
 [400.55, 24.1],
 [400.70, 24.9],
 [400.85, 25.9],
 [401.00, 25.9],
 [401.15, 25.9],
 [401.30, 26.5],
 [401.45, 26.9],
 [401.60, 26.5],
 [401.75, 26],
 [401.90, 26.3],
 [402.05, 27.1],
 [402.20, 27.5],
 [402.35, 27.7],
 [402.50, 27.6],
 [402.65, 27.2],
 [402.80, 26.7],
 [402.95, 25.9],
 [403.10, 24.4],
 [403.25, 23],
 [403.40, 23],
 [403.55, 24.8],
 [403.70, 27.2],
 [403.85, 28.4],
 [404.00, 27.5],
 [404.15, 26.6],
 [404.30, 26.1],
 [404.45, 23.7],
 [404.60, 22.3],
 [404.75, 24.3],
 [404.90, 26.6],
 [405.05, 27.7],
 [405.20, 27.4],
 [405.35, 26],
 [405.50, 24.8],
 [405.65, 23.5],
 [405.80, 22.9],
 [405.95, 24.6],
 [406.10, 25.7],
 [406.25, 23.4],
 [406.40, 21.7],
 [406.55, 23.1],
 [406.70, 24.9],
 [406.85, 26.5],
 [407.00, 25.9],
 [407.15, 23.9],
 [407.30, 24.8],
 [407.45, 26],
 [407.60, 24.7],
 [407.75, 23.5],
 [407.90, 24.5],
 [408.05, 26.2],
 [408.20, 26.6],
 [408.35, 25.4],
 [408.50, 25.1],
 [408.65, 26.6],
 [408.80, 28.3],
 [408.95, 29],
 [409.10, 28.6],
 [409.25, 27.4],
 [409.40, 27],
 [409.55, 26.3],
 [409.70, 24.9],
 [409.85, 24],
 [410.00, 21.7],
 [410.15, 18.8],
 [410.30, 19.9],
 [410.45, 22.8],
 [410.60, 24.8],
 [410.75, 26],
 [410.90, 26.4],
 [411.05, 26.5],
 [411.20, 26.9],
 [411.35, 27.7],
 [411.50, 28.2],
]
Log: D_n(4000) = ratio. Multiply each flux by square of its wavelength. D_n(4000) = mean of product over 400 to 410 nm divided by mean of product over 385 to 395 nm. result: 1.57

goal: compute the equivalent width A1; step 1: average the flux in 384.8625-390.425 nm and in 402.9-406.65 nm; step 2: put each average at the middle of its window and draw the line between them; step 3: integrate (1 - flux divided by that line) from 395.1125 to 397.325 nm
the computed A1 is 0.76 nm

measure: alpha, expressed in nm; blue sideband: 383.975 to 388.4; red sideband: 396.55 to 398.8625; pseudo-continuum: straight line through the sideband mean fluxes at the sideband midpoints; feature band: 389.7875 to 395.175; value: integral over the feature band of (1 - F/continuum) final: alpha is 0.58 nm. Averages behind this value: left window 19.8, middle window 16.5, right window 17.3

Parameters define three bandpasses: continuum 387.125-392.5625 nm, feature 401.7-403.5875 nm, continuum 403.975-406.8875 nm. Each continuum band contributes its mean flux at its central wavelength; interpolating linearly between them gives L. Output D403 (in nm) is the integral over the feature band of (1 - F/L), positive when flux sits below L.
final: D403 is -0.164 nm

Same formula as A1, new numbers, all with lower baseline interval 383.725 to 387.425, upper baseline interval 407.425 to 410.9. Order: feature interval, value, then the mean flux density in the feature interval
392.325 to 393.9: 0.86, 9.55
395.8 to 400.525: 0.57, 19.8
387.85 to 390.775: 0.24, 18.6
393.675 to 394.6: 0.35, 13.3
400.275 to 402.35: -0.26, 26.2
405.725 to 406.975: 0.01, 24.2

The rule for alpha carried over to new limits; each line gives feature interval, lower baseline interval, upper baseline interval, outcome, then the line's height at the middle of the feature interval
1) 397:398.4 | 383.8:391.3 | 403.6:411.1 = 0.25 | 22.4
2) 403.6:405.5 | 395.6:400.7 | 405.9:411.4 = -0.24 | 23.1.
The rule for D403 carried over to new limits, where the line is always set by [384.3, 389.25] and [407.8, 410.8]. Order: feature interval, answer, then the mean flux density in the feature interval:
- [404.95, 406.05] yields -0.050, 25.3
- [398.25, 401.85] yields -0.384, 25.3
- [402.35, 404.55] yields -0.203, 25.9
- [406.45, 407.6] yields -0.015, 24.9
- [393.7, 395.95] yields 0.387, 17.9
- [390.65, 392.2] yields -0.009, 20.8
